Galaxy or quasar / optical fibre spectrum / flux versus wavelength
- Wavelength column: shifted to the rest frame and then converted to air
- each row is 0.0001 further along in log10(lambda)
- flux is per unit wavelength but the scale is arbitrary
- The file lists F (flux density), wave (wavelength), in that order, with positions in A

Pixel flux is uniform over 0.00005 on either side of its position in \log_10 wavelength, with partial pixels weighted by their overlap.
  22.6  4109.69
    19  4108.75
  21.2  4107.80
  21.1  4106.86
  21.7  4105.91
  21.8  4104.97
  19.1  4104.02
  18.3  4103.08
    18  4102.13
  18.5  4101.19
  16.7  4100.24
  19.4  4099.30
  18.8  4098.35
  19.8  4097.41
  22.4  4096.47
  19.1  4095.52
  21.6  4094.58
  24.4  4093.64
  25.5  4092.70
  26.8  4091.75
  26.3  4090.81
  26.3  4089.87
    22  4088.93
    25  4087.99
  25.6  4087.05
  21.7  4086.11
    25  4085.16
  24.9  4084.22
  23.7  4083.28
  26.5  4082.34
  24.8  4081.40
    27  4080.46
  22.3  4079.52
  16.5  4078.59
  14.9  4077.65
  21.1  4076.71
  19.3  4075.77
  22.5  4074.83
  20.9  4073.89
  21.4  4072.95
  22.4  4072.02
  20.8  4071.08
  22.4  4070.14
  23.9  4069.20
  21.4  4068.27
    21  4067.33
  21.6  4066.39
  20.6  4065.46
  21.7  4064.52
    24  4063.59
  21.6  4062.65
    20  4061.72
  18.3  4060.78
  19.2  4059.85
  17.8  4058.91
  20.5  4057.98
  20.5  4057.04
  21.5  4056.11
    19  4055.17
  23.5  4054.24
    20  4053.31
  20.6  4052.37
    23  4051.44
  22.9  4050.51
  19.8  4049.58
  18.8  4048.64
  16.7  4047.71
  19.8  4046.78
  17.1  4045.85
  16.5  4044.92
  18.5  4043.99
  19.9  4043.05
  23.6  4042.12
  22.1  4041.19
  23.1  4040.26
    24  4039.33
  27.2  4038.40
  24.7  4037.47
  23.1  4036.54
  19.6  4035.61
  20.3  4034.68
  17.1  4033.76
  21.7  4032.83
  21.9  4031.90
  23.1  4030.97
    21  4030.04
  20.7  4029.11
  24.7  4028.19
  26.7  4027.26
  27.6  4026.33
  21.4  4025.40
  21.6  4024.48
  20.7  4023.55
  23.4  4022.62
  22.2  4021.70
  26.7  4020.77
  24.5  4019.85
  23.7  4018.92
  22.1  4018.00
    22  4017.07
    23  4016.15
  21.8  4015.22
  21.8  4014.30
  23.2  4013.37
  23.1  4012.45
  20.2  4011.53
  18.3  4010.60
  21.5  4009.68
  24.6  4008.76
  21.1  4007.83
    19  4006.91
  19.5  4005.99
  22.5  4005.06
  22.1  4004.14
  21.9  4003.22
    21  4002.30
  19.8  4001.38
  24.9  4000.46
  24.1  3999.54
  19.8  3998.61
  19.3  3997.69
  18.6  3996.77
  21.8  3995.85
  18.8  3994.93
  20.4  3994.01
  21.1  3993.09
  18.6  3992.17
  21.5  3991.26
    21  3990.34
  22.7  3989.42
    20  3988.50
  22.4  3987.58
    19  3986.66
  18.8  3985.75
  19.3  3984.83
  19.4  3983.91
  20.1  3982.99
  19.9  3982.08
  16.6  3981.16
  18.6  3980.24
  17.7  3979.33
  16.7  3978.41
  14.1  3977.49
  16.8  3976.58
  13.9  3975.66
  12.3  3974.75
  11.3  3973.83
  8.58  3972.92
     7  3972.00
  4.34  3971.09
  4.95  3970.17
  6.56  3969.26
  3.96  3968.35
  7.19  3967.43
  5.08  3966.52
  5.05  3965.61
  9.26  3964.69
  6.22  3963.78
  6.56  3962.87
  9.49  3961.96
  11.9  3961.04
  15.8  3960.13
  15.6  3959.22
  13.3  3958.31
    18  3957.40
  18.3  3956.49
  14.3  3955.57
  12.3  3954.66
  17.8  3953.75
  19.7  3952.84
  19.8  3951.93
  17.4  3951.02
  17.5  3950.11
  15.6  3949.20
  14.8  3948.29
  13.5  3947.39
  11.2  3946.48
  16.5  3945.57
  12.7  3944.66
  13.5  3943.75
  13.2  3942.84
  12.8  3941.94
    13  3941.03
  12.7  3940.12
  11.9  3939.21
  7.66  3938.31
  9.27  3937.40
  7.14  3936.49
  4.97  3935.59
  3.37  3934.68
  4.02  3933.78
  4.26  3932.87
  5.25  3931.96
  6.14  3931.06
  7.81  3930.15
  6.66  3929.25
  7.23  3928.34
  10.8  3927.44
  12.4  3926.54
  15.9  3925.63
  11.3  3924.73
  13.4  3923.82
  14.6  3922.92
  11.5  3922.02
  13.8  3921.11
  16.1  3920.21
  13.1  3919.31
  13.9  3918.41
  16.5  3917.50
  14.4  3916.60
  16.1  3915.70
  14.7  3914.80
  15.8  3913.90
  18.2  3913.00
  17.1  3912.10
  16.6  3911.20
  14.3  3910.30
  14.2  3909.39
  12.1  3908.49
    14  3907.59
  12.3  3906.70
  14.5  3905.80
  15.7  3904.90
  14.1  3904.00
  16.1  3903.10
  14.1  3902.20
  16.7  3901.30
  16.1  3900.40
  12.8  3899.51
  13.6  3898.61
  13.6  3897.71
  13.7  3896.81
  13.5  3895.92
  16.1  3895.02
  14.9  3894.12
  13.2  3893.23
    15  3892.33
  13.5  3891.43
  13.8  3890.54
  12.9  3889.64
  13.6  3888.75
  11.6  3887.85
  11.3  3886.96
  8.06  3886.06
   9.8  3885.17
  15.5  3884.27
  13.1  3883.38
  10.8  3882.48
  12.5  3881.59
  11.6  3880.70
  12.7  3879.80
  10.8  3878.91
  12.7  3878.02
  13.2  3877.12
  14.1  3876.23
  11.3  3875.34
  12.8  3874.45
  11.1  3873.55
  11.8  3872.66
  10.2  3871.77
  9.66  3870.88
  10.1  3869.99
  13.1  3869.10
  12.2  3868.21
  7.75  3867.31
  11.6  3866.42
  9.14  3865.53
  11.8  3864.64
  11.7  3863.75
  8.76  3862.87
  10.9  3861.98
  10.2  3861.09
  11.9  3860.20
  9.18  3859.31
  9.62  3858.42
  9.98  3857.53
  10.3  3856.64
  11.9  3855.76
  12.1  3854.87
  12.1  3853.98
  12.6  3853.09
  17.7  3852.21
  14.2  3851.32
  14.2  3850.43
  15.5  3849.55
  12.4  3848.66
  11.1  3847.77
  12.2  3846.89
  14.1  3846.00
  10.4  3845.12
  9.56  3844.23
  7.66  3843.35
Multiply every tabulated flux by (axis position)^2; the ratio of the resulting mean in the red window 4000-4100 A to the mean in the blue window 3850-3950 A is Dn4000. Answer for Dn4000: 1.92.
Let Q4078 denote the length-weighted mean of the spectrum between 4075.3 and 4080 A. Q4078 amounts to 18.9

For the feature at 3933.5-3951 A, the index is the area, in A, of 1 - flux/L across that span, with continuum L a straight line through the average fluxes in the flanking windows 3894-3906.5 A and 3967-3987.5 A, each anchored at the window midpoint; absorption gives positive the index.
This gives 3.1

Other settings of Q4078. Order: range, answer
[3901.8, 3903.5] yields 15.1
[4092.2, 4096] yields 22.6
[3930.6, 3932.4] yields 5.7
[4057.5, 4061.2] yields 19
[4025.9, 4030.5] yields 24.1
